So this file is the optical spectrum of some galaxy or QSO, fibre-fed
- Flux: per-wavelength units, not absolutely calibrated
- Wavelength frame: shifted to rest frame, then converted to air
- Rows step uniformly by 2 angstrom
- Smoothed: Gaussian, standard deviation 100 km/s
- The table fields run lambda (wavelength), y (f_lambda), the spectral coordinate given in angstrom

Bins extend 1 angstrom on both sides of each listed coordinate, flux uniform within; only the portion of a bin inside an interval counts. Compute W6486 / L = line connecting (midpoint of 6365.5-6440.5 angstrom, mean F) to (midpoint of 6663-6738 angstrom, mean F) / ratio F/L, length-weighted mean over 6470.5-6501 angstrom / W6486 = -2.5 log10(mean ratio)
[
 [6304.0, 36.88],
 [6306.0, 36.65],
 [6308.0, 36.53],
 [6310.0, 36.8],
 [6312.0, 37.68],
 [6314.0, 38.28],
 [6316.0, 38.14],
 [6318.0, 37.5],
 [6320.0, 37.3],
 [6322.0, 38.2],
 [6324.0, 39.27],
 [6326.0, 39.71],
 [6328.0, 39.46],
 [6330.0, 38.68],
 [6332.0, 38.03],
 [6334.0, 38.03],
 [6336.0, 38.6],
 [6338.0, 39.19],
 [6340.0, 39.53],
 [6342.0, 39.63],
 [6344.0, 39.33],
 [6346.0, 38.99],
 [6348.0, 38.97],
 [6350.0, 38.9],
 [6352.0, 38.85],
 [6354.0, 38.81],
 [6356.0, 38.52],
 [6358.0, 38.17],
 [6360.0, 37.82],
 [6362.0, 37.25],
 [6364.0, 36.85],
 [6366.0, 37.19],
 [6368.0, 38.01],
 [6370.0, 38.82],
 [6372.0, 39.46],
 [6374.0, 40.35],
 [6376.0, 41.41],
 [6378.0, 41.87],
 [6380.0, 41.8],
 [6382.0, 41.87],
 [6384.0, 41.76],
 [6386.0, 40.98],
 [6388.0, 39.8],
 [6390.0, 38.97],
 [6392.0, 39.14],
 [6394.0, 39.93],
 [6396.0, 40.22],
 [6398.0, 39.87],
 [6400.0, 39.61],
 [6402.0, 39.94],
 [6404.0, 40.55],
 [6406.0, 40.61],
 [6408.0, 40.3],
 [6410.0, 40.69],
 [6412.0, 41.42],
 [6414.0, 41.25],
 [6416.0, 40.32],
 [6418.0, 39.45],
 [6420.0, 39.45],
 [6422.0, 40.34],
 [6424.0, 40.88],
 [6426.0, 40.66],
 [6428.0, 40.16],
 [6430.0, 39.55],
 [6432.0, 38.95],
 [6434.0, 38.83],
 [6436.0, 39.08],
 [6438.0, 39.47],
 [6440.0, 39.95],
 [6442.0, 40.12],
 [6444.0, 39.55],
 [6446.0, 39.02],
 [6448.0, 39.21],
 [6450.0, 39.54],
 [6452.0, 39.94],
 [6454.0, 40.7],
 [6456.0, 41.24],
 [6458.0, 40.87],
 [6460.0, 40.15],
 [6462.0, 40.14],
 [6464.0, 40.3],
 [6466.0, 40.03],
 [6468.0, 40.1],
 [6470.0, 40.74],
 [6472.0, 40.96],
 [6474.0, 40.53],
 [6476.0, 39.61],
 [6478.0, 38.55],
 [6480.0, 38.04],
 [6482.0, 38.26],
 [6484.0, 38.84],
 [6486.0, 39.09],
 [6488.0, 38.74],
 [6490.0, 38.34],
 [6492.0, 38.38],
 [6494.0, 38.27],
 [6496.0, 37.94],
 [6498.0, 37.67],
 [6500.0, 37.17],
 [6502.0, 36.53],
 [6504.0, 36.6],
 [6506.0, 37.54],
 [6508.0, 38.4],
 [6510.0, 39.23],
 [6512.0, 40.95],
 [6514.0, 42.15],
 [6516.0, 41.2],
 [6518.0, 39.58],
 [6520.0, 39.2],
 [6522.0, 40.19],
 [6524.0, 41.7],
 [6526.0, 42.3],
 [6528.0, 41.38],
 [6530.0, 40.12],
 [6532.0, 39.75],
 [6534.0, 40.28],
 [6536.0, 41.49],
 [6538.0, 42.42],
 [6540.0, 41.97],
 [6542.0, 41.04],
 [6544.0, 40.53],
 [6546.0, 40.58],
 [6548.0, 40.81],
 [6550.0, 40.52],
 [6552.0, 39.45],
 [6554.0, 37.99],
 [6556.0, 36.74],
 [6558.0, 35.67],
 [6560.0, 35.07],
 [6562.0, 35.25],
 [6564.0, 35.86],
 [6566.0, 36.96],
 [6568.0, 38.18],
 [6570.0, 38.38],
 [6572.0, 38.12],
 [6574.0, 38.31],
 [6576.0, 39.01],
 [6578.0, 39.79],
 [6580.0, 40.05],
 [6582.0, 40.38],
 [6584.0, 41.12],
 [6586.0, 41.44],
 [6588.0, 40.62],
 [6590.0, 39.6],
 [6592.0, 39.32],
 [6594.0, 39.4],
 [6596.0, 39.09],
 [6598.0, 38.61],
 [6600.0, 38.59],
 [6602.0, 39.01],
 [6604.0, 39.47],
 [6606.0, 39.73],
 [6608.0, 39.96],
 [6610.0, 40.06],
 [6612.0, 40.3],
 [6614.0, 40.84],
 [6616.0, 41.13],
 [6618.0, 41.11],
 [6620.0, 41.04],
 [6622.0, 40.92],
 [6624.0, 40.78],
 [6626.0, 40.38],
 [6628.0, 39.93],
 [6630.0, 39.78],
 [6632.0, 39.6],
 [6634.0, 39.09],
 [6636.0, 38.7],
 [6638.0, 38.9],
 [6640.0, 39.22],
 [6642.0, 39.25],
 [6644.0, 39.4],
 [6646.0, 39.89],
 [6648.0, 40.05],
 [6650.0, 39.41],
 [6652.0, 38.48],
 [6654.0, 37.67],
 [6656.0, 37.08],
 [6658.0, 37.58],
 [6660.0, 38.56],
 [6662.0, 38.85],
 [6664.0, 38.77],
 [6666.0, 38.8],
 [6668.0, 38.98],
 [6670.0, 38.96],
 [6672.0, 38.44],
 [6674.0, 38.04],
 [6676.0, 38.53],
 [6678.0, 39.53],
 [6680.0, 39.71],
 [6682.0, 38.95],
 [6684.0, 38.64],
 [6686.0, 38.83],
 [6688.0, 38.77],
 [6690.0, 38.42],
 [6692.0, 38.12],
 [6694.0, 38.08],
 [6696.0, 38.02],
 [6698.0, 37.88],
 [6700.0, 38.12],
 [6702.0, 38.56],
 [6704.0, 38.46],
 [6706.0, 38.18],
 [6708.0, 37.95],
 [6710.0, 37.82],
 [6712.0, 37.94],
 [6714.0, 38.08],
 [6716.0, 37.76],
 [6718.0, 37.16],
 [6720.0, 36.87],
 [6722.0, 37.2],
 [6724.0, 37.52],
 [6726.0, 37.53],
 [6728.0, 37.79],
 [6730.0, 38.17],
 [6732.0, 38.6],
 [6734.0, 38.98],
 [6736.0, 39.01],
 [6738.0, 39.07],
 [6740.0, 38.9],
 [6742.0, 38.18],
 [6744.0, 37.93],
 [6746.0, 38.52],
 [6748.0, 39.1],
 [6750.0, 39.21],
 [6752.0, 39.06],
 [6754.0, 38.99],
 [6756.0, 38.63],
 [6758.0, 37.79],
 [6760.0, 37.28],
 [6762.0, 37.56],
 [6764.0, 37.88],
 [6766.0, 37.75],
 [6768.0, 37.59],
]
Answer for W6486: 0.02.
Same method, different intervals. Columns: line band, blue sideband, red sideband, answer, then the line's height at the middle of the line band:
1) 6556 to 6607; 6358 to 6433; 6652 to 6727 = 0.01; 38.8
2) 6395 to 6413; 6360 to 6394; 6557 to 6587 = -0.02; 39.5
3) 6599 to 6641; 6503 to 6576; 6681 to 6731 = -0.03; 38.7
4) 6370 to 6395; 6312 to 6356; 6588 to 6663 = -0.05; 38.8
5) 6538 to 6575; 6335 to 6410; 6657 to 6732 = 0.01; 38.8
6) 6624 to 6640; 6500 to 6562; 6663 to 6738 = -0.02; 38.8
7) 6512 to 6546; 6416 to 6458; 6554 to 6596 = -0.05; 38.9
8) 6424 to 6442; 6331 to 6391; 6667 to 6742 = -0.02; 39.1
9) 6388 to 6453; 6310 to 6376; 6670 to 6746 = -0.04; 38.5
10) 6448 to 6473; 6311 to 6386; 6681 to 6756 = -0.04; 38.8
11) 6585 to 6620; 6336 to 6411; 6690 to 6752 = -0.04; 38.6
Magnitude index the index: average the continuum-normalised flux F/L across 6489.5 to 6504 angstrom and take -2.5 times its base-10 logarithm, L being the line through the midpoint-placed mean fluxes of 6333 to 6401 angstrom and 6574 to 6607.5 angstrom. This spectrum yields 0.05 mag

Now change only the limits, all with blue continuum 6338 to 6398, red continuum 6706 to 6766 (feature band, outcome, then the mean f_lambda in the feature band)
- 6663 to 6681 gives -0.01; 38.9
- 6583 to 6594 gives -0.05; 40.3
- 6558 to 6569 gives 0.07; 36.2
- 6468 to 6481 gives -0.02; 39.8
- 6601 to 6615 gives -0.04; 39.9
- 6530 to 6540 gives -0.06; 41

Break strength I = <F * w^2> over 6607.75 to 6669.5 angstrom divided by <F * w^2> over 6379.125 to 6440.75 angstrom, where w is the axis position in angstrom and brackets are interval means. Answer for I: 1.05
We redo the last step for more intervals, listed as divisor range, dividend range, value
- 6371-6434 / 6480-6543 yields 1.01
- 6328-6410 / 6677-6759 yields 1.08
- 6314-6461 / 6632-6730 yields 1.06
